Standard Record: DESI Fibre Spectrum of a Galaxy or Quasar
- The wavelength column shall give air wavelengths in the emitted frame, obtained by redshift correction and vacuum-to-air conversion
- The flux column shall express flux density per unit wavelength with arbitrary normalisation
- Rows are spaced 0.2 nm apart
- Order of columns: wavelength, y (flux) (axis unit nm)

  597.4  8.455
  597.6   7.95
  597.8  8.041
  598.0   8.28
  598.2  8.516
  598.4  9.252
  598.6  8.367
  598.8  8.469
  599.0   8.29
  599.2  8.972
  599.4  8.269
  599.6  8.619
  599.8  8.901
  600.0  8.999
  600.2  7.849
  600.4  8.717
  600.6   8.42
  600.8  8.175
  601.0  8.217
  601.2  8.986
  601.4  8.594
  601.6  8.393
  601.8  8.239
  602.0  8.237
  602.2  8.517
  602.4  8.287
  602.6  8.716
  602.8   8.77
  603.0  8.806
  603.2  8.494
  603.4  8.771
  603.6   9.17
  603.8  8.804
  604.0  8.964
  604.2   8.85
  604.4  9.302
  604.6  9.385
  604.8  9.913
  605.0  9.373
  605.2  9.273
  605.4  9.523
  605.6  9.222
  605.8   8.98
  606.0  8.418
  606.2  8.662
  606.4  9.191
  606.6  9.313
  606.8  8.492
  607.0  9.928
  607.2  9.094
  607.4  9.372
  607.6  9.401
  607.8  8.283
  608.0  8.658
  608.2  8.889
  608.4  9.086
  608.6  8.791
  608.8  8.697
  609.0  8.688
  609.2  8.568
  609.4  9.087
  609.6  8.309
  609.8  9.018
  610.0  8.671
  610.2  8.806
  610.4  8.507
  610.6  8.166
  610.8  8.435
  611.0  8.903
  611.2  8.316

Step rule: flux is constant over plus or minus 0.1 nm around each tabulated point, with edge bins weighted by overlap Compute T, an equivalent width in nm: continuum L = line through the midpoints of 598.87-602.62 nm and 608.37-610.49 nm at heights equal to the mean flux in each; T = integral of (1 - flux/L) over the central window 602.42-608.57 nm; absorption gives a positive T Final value -0.28 nm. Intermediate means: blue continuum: 8.49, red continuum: 8.74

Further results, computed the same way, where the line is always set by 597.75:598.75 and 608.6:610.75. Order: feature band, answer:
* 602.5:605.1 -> -0.13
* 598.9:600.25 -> -0.01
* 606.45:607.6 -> -0.08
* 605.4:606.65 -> -0.06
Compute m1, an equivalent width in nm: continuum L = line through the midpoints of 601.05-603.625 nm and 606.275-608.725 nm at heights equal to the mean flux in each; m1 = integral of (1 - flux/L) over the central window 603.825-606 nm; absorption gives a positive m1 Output -0.10 nm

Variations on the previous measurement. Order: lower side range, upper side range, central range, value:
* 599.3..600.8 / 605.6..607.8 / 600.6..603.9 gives 0.048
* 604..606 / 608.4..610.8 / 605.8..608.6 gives -0.001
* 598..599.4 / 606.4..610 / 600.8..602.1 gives 0.039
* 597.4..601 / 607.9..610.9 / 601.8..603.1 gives 0.001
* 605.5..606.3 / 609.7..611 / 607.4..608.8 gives -0.025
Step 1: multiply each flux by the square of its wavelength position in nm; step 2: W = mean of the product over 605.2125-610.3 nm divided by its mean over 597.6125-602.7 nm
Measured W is 1.1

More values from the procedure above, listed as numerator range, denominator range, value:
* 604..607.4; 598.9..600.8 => 1.10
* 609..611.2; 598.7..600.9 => 1.05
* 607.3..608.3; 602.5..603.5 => 1.04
